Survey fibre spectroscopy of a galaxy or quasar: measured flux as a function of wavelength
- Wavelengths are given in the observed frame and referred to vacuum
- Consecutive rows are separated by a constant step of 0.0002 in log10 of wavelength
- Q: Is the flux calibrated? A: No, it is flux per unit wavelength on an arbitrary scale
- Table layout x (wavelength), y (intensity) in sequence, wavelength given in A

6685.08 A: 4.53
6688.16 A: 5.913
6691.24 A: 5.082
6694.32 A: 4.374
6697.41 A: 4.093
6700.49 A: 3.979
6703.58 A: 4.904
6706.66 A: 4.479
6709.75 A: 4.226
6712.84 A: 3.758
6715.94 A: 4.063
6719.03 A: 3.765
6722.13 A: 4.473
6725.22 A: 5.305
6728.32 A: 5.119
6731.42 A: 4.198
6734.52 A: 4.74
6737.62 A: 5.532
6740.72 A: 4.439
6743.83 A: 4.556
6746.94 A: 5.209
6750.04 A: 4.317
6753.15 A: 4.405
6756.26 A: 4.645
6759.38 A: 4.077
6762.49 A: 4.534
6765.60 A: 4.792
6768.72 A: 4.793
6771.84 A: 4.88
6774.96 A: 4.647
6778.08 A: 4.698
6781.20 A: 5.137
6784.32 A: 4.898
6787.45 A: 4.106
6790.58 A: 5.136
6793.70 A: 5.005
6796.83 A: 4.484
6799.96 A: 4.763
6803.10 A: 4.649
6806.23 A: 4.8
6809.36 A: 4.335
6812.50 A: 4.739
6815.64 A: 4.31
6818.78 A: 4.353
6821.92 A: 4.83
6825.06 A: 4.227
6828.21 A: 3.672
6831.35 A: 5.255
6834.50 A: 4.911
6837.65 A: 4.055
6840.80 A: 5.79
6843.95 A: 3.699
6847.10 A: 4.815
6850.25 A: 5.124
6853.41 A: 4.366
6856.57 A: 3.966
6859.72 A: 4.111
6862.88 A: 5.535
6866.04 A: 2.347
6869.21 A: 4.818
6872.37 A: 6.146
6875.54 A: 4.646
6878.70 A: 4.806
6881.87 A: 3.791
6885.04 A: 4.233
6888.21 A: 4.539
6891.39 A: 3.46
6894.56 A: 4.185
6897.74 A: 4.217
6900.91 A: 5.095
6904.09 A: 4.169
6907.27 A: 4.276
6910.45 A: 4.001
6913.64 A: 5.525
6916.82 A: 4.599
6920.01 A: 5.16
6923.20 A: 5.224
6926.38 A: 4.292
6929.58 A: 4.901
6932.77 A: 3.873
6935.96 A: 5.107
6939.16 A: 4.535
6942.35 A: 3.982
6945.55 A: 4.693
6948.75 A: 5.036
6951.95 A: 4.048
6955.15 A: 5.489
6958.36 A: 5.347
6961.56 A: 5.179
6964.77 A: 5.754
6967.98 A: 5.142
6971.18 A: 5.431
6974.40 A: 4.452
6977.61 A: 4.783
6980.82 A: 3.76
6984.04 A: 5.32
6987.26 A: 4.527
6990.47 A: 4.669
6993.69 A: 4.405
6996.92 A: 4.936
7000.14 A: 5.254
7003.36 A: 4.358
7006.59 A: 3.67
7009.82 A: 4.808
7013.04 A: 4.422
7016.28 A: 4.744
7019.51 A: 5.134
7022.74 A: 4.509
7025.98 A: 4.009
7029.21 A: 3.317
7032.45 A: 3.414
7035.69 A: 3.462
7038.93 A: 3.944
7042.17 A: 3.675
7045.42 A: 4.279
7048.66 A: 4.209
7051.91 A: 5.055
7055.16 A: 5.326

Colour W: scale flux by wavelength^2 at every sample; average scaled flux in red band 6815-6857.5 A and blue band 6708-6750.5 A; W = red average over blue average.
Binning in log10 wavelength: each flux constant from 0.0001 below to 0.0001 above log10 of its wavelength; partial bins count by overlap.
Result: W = 1.03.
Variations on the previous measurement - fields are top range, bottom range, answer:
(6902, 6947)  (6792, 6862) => 1.04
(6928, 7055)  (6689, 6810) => 1.06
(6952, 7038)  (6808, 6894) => 1.07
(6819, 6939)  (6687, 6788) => 1.02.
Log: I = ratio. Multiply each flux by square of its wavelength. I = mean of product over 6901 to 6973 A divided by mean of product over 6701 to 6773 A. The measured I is 1.12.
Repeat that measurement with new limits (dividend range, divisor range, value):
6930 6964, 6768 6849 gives 1.07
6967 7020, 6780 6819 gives 1.06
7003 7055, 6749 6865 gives 0.98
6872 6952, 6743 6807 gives 1.01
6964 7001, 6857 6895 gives 1.14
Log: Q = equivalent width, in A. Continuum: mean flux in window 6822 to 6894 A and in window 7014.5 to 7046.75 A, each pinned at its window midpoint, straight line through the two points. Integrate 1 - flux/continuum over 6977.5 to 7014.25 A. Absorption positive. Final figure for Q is -3.9 A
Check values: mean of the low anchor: 4.47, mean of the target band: 4.57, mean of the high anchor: 4.05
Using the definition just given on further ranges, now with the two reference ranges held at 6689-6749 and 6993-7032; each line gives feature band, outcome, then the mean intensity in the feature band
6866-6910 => 0.9 A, 4.4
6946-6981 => -4.2 A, 4.99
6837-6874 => -0.6 A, 4.58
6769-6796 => -1.6 A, 4.8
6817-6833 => 0.2 A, 4.47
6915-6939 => -1.4 A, 4.73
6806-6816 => -0.1 A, 4.54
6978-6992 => -0.4 A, 4.59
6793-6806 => -0.6 A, 4.71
